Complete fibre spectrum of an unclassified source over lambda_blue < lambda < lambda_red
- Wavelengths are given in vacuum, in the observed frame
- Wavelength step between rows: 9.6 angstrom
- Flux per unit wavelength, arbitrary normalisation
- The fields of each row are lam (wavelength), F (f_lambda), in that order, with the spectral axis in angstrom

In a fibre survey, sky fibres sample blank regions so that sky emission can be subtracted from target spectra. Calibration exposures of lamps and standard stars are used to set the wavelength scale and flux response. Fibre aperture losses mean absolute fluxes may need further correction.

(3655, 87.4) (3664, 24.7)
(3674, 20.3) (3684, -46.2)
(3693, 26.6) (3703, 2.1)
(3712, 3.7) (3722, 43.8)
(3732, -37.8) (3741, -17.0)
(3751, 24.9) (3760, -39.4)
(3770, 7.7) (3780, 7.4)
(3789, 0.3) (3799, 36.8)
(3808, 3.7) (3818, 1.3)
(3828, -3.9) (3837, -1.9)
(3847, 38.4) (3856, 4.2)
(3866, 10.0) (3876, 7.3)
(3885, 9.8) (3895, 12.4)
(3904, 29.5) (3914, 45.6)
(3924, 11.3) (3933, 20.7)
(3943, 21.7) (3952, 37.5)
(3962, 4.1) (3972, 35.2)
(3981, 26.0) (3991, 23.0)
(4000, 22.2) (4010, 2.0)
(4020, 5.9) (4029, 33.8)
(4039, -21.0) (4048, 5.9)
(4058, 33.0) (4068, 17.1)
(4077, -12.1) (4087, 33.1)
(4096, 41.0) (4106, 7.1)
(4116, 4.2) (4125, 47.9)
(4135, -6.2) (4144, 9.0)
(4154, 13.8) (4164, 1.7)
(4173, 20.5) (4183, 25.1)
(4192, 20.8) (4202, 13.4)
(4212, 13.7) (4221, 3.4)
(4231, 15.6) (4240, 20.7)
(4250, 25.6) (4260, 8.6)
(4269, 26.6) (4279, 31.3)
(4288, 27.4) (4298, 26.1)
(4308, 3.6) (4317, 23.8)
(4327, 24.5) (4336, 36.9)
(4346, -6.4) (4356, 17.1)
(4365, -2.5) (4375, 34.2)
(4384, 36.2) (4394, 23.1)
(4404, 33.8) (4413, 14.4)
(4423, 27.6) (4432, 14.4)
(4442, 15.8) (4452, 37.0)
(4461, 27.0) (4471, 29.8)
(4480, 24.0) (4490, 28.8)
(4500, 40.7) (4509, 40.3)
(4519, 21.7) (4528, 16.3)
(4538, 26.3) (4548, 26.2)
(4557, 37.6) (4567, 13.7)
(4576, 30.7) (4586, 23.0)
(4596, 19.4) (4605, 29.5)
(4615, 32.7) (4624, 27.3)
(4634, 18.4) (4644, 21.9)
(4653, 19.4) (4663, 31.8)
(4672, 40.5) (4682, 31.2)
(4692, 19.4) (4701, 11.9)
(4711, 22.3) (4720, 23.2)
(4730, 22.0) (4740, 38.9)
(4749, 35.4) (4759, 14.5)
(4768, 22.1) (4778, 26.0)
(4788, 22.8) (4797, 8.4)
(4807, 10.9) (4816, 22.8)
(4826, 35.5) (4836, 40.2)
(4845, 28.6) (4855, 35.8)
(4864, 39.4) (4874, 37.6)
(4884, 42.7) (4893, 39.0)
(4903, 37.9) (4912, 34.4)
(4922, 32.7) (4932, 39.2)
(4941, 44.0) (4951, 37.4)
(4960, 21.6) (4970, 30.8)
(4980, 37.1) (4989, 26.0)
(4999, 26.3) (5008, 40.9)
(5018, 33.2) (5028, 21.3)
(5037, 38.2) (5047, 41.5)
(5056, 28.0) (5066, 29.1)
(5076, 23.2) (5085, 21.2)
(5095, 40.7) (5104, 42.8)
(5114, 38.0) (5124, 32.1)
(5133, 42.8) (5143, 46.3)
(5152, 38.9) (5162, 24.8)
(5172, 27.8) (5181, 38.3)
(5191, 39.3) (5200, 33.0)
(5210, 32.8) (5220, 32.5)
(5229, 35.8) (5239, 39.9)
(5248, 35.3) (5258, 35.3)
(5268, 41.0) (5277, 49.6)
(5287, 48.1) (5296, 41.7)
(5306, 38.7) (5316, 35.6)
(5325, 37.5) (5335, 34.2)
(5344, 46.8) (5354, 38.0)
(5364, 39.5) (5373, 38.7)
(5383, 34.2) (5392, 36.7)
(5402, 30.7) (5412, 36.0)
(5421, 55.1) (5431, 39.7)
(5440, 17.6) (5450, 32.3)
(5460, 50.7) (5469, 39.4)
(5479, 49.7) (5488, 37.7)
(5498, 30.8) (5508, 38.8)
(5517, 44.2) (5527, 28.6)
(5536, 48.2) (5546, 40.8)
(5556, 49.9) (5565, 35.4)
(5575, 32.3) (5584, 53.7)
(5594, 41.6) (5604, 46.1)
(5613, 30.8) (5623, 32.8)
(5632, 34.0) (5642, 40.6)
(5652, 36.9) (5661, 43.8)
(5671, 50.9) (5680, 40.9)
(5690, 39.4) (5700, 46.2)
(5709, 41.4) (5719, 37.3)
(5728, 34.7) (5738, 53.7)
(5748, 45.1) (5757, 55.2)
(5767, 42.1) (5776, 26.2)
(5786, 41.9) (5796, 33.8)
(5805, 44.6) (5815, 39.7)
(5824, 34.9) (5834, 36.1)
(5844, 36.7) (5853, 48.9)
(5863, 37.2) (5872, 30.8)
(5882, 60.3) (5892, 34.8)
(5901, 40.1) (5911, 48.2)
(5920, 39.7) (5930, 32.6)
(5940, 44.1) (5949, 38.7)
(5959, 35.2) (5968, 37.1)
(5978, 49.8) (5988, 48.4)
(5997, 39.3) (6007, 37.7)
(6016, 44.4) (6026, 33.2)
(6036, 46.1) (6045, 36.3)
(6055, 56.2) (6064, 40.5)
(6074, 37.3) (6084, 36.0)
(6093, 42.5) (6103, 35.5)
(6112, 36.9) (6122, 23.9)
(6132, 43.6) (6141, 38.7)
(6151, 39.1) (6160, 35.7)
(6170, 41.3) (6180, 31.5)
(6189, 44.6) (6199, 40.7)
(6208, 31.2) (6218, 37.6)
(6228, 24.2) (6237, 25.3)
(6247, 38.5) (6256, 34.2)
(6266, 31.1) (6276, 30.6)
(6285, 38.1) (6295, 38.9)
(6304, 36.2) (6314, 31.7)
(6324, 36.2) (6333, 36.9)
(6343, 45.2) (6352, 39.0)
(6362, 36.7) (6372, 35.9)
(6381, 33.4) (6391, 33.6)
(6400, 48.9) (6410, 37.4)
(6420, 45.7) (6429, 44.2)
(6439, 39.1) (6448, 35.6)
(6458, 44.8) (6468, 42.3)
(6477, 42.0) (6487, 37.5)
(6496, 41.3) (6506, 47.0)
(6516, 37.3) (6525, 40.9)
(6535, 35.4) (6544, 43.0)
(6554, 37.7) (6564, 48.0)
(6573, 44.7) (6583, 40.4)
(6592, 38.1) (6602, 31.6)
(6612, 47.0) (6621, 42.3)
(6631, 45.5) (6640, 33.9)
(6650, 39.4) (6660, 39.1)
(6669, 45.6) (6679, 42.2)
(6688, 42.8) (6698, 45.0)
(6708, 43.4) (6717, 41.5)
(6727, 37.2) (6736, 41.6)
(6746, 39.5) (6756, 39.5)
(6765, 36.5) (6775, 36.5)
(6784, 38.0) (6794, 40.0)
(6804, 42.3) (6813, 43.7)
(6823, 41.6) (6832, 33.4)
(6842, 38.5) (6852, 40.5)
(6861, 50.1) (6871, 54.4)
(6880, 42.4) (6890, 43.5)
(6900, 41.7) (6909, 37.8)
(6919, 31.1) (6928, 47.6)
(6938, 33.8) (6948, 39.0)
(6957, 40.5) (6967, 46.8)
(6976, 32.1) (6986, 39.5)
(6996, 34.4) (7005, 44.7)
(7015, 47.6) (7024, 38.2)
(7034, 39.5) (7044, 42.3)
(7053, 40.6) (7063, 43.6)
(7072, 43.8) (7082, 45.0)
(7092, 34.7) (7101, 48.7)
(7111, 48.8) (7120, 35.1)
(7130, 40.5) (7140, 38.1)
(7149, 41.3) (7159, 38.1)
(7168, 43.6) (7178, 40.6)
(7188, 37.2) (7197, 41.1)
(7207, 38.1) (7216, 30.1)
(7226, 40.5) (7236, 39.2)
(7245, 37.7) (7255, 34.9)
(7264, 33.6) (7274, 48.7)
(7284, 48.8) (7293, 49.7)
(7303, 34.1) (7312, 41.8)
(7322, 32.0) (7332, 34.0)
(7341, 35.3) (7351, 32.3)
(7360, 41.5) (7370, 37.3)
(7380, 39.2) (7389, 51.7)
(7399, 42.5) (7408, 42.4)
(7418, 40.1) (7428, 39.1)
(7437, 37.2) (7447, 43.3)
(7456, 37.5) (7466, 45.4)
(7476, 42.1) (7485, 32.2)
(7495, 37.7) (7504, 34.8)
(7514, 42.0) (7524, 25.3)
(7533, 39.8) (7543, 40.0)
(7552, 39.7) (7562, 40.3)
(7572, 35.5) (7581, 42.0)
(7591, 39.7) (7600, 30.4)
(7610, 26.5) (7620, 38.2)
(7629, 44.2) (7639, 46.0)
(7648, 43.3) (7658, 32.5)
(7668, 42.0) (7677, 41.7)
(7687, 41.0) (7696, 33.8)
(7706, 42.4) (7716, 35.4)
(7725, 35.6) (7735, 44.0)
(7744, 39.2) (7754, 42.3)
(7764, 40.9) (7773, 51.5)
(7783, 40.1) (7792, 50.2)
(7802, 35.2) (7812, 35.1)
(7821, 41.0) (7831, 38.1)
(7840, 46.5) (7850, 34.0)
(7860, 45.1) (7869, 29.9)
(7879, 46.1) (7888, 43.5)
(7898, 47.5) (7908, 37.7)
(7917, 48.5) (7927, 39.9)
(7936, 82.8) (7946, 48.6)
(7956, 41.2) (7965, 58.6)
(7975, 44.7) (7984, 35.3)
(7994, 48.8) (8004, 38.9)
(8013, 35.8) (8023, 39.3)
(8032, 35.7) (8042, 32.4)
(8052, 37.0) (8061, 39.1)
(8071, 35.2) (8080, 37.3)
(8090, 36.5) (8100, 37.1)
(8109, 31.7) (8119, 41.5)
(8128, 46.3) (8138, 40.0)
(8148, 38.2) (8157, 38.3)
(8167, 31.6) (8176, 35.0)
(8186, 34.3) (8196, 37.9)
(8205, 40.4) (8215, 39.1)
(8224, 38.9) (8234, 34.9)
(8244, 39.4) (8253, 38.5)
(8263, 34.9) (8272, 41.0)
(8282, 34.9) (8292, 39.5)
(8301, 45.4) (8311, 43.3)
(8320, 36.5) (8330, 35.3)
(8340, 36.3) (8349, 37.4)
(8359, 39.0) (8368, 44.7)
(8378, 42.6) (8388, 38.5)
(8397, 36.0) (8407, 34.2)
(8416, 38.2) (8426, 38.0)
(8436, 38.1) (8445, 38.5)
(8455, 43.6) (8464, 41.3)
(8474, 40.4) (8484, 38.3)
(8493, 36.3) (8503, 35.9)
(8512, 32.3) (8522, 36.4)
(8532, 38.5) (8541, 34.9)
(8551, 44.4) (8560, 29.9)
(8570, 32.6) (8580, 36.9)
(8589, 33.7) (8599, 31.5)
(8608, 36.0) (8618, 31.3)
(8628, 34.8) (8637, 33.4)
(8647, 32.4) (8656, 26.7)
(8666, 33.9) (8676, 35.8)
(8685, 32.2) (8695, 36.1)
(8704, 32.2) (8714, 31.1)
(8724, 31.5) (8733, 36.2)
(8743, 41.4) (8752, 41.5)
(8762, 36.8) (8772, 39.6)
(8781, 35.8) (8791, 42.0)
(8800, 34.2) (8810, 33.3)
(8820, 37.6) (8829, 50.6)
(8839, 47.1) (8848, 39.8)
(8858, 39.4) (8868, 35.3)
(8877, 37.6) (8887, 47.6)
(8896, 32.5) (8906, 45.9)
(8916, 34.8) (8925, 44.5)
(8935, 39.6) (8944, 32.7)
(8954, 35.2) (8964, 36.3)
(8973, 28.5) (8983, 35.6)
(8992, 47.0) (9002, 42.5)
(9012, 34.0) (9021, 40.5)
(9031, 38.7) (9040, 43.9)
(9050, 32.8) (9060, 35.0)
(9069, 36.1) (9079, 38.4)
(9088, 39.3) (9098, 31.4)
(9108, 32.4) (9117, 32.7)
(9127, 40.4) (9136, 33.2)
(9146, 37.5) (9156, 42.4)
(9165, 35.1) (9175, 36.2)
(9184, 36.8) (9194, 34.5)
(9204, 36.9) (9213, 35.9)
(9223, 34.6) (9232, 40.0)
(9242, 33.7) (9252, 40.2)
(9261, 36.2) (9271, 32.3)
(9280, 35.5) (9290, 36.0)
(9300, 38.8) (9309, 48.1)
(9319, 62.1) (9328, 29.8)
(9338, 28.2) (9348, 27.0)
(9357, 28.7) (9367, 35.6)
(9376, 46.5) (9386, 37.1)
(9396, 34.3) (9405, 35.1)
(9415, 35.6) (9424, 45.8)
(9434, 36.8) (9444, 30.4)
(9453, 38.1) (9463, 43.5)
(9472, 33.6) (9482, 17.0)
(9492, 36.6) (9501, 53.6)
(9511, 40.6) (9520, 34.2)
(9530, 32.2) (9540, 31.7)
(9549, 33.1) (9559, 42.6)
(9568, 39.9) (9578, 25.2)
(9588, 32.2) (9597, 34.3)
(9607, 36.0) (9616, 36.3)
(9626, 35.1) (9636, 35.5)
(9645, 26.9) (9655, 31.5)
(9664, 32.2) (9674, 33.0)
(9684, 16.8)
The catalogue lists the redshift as 0.209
